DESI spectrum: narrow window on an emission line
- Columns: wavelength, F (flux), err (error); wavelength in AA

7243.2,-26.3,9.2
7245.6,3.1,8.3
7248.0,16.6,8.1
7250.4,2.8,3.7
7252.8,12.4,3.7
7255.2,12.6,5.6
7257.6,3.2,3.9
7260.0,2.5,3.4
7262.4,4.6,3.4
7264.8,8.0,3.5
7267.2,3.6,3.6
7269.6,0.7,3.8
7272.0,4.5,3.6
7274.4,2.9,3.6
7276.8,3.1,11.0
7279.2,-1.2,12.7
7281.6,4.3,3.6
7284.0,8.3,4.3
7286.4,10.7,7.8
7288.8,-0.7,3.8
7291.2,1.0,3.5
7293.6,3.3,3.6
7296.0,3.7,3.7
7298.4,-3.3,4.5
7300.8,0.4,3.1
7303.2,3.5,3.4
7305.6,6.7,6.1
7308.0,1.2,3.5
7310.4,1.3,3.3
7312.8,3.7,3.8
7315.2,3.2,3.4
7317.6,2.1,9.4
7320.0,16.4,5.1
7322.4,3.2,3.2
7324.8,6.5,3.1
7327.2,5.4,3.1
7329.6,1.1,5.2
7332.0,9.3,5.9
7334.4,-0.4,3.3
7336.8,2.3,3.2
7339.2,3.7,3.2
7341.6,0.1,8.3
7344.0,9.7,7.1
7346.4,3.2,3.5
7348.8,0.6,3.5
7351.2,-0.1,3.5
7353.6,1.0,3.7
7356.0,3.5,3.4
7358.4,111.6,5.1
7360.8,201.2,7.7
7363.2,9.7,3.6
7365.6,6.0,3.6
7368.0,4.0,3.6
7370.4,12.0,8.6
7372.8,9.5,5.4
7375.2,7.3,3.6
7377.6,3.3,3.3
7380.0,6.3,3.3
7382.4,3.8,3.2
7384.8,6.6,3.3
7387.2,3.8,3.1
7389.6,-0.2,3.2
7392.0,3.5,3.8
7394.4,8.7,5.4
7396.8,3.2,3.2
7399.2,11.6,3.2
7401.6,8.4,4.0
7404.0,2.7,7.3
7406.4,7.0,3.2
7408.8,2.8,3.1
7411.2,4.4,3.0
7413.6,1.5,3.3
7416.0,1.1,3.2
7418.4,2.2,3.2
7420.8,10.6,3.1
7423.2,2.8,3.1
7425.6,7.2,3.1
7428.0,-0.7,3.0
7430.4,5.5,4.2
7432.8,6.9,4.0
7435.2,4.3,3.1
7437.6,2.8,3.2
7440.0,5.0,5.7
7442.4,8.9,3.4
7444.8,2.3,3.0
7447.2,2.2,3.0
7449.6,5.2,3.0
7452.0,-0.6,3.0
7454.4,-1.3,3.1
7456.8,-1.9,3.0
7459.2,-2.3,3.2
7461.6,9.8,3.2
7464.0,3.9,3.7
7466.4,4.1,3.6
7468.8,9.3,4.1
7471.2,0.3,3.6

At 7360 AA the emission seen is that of H-alpha 6563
